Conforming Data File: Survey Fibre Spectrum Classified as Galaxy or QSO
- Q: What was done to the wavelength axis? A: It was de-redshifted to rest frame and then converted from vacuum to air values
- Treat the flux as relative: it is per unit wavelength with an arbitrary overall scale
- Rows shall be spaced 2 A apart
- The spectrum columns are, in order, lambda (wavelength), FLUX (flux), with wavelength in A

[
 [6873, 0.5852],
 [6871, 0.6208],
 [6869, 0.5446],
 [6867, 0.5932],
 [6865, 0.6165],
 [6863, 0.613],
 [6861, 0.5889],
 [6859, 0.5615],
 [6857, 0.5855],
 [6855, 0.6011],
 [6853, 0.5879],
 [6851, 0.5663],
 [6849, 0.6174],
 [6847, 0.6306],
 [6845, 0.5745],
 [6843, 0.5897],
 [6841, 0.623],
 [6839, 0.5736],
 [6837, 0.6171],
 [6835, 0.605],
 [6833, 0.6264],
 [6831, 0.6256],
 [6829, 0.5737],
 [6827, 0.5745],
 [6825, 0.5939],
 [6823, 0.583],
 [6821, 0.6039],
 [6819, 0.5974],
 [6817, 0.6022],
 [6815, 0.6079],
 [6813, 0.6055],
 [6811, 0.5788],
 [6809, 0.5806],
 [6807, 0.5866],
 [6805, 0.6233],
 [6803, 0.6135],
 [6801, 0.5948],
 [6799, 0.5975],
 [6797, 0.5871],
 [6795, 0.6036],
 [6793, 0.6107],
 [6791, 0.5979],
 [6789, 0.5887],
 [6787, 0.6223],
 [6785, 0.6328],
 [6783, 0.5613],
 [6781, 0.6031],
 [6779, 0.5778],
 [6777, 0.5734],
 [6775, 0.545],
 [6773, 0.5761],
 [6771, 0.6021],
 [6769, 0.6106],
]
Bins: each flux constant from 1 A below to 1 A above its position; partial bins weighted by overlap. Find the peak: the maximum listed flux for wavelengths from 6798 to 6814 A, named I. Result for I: 0.6233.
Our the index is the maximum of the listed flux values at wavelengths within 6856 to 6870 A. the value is 0.6165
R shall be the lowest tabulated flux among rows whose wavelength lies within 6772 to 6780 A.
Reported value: 0.545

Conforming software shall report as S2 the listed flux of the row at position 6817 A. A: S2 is 0.6022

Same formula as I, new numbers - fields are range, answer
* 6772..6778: 0.5761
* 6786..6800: 0.6223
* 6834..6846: 0.623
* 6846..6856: 0.6306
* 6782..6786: 0.6328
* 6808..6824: 0.6079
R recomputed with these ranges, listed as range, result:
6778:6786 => 0.5613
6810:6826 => 0.5788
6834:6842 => 0.5736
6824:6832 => 0.5737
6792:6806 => 0.5871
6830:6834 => 0.6256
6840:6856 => 0.5663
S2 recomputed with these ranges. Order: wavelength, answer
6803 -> 0.6135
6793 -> 0.6107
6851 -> 0.5663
